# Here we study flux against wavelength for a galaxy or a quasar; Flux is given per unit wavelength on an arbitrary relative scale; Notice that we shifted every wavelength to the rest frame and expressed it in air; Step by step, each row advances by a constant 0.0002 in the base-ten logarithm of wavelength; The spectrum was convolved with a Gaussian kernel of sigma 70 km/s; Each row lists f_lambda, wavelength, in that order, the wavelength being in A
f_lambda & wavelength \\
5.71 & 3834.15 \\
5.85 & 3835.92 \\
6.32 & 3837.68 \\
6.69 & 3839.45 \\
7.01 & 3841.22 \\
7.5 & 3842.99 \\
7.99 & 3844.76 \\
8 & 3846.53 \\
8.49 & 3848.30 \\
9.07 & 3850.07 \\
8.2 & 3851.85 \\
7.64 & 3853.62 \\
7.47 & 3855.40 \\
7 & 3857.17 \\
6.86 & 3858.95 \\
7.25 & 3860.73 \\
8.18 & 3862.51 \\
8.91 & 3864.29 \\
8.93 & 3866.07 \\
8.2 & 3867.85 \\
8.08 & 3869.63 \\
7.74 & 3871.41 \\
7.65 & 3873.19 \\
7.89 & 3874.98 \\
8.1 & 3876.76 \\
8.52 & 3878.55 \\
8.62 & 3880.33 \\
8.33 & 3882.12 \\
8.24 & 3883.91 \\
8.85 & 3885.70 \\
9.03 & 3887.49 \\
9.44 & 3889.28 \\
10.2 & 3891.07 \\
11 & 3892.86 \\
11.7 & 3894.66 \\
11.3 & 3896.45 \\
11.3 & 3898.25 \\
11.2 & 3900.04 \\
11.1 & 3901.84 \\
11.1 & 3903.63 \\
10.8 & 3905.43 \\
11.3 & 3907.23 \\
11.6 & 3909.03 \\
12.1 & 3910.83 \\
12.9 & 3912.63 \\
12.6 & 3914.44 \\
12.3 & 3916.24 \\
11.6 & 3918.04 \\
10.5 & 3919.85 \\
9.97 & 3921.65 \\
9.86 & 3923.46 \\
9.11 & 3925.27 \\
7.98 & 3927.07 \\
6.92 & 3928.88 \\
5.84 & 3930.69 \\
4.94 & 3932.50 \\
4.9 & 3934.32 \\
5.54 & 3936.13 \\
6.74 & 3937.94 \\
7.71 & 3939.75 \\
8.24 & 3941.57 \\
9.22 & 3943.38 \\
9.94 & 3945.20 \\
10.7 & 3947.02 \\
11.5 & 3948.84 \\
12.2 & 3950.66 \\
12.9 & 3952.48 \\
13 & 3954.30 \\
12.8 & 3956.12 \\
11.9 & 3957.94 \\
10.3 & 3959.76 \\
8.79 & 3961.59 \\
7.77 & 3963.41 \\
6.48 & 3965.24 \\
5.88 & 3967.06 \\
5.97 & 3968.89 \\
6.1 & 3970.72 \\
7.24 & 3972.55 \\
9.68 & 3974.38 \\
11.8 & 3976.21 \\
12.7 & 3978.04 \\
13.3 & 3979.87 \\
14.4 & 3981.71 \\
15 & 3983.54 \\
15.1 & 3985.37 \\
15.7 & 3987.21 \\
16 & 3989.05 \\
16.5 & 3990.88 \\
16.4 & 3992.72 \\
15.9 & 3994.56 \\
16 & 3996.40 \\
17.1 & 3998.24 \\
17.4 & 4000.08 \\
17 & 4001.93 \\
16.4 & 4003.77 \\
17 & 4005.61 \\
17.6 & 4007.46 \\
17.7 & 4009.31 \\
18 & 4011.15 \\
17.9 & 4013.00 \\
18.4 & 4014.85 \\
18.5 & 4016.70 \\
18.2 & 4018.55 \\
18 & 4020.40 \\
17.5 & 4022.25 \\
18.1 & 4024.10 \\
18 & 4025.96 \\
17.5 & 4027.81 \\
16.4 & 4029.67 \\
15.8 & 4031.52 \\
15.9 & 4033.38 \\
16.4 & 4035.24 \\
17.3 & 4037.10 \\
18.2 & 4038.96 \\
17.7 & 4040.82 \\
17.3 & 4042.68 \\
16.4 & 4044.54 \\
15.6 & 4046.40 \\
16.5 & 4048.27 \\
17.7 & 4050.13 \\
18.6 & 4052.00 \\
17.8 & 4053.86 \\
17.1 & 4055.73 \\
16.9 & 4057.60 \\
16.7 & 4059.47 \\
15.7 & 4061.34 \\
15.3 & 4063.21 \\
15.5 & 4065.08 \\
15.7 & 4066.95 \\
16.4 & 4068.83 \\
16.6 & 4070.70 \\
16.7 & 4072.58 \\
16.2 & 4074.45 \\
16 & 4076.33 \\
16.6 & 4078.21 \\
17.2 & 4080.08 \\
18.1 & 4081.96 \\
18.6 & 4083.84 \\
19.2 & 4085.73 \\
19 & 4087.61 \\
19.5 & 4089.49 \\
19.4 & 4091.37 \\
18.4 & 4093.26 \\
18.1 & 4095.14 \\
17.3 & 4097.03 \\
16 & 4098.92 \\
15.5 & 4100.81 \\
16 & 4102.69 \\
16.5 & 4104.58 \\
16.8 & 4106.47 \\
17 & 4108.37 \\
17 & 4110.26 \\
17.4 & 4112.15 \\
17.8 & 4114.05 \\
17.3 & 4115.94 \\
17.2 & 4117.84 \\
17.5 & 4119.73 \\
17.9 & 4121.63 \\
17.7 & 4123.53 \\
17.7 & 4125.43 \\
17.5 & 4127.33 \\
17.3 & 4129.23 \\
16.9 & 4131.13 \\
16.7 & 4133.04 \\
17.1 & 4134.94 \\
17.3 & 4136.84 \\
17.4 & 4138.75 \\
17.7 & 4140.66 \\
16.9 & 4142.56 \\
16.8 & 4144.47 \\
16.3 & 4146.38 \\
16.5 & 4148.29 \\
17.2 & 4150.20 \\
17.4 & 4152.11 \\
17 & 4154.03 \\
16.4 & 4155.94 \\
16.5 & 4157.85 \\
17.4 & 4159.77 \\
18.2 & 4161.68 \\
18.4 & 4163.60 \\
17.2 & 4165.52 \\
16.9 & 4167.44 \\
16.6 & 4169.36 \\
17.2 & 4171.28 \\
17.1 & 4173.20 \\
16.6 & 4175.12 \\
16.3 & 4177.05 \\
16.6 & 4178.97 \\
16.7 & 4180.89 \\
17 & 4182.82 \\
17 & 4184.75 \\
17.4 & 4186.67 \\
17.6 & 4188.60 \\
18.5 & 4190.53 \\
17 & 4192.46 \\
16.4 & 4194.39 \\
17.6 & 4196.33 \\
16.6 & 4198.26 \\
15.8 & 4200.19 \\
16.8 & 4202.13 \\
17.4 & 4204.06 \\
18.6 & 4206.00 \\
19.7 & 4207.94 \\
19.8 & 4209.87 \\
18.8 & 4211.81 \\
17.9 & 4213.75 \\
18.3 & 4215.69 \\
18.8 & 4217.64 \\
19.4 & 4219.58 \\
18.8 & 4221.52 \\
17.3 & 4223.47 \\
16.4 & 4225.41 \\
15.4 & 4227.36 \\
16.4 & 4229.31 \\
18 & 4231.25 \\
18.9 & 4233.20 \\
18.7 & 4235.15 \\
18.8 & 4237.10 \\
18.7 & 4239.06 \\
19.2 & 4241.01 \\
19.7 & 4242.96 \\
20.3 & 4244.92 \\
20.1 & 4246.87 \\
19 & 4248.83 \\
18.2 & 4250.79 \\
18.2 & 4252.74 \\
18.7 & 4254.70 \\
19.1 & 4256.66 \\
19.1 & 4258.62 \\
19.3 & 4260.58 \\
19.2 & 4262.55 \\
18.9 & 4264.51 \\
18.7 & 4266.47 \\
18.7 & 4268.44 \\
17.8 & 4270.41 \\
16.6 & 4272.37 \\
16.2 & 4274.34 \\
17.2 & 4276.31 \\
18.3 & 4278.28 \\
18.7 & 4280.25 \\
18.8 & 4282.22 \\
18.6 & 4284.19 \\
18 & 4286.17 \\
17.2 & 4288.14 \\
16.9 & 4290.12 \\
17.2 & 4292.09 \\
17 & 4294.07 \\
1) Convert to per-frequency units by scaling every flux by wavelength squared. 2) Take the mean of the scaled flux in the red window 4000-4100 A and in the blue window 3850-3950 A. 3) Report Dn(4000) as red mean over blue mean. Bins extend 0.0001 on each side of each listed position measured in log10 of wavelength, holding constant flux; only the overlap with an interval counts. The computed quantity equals 2.0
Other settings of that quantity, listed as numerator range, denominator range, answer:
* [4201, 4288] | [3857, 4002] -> 2.06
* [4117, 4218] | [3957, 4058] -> 1.24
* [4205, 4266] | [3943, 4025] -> 1.53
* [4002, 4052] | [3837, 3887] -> 2.37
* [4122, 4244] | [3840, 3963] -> 2.16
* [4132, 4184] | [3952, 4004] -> 1.48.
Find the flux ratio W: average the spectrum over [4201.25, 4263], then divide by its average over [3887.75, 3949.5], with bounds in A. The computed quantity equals 1.9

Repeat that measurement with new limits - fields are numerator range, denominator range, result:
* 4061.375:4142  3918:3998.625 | 1.62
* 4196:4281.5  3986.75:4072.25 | 1.08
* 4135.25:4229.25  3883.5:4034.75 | 1.41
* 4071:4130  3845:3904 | 1.96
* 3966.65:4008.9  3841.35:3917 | 1.49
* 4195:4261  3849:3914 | 1.96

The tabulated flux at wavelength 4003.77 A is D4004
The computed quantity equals 16.4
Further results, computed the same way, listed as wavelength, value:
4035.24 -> 16.4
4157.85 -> 16.5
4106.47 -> 16.8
